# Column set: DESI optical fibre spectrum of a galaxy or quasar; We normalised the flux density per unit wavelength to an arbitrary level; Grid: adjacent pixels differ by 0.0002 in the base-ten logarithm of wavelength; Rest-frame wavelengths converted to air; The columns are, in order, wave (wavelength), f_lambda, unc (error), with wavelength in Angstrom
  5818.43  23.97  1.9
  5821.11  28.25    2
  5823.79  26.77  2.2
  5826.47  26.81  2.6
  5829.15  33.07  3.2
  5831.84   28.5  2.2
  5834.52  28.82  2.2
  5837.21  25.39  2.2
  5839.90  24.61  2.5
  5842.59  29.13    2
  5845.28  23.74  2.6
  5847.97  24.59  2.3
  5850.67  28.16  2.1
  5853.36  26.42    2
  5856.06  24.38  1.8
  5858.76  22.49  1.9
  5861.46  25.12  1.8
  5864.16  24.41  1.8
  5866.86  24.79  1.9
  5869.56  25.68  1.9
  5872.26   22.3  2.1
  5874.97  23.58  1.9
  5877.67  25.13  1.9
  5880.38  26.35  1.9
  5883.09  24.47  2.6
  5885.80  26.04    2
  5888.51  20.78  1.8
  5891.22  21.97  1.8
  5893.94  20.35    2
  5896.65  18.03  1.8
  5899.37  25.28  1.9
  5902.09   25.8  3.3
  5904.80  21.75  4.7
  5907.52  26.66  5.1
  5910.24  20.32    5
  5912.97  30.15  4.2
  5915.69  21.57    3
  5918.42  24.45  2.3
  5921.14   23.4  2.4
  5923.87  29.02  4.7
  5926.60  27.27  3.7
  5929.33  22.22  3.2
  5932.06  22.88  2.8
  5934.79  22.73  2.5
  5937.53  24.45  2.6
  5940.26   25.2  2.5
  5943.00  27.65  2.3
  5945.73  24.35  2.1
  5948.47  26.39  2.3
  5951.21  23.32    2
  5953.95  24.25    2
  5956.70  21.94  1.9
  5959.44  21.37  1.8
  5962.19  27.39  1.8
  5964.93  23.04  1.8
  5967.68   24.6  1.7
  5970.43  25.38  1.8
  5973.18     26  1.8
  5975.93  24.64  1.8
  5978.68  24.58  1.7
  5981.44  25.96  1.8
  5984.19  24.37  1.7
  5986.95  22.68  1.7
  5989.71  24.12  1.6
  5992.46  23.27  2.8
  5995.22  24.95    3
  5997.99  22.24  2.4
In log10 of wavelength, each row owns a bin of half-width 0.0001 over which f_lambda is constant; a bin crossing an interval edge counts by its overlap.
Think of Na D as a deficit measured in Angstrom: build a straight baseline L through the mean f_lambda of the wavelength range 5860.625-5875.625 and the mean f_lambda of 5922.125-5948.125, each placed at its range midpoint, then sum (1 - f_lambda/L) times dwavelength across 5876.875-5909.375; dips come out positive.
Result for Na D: 1.5 Angstrom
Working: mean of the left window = 24.3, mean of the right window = 25.1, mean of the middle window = 23.5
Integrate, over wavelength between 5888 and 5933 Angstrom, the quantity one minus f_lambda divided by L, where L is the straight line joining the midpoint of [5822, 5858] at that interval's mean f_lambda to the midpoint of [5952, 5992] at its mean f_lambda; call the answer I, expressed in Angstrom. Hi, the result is 3.1 Angstrom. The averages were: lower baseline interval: 26.9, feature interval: 23.7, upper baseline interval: 24.3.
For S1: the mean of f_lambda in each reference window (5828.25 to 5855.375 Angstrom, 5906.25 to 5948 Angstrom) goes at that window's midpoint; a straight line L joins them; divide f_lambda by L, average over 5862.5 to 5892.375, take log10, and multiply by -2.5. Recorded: 0.09 mag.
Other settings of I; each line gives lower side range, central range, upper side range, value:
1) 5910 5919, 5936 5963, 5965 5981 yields 0.2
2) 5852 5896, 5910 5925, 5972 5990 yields -0.5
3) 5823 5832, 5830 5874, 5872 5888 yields 2.2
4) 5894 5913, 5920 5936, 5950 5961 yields -1.1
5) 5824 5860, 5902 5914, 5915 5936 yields 0.0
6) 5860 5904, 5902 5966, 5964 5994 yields -0.9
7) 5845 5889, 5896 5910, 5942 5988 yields 0.6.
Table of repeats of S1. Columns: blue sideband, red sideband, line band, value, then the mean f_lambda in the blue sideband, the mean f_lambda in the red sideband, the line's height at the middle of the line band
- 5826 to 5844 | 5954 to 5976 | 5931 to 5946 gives 0.02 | 28.1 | 24.3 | 25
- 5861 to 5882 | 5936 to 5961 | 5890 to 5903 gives 0.11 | 24.7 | 24.3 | 24.5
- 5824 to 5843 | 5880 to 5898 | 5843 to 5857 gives 0.02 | 27.9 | 22.4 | 26.3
